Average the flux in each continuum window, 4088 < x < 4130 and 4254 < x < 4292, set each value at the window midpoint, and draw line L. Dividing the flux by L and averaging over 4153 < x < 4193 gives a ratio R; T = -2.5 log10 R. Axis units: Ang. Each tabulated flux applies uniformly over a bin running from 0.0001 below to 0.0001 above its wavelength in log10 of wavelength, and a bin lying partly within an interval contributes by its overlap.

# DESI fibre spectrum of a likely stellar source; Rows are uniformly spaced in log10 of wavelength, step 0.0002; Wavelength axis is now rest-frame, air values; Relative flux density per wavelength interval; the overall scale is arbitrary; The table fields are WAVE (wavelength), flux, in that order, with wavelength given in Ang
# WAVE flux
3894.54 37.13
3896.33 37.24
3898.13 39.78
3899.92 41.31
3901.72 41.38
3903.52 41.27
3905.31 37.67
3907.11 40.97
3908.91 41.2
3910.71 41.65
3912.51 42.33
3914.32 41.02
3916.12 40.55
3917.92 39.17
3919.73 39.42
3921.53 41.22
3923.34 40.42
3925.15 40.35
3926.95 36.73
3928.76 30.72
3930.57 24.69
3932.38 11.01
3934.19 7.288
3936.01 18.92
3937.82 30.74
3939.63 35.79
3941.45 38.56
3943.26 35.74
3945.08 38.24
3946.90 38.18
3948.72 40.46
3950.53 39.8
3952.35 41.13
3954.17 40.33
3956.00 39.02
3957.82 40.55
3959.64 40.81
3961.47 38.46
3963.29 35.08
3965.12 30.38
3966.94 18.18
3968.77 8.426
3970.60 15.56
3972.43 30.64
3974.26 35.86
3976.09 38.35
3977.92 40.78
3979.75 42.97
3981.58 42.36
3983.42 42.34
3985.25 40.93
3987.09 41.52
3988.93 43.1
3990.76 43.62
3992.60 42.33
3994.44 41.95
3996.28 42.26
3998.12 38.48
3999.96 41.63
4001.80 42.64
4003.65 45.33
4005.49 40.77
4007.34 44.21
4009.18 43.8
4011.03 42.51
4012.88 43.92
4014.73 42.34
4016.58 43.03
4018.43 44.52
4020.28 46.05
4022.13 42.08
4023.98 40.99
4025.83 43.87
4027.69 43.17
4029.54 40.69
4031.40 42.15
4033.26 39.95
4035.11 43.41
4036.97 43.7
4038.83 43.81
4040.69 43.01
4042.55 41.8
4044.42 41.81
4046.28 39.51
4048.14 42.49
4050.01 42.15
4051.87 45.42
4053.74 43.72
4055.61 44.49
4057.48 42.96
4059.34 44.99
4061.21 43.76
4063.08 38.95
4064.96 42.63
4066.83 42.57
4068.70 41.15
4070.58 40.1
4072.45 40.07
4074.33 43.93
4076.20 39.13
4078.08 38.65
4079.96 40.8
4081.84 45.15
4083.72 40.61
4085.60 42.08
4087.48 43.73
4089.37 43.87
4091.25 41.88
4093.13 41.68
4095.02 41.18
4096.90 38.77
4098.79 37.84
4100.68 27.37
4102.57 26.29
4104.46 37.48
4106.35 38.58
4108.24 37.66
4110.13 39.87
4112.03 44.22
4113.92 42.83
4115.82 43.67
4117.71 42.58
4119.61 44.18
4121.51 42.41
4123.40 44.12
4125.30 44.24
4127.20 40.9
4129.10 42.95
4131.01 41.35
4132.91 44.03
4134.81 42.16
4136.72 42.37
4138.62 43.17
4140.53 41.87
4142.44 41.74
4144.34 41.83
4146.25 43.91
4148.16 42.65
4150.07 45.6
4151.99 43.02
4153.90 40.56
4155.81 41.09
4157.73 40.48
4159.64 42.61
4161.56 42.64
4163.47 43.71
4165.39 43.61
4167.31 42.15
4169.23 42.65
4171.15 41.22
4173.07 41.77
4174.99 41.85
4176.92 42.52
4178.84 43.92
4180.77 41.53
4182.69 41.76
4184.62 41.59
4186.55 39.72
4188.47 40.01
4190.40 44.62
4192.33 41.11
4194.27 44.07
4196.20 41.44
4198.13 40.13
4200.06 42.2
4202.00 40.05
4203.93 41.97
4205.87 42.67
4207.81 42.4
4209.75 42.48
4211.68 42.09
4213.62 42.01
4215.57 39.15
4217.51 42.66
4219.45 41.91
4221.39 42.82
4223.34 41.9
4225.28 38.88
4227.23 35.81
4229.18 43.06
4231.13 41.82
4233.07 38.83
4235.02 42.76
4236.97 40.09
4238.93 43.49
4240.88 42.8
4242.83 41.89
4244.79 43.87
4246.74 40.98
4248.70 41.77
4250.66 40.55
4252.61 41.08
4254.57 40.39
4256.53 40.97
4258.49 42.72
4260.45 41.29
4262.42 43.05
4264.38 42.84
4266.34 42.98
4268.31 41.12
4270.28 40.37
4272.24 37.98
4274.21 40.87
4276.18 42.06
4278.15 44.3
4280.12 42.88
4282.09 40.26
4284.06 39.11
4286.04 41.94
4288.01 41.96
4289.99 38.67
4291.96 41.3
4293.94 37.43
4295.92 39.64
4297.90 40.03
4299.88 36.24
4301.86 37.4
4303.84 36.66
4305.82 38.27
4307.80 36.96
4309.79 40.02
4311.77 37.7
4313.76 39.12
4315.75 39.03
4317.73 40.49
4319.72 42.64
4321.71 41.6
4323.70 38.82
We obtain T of -0.03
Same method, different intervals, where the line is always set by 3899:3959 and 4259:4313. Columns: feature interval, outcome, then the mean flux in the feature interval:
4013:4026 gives -0.16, 43.3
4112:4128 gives -0.13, 43.2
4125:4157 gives -0.10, 42.5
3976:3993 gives -0.14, 42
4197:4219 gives -0.06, 41.6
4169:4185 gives -0.08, 42.1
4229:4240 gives -0.05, 41.6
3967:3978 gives 0.35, 26.5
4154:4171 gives -0.09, 42.2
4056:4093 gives -0.11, 42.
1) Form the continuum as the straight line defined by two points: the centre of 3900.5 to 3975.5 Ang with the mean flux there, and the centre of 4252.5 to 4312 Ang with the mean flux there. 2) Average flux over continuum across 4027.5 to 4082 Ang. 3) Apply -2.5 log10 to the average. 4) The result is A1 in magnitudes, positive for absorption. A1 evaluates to -0.16 mag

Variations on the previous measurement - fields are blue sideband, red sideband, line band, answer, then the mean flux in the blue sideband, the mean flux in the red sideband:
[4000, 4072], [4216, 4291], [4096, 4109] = 0.21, 42.7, 41.4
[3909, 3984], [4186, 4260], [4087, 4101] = -0.05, 34.5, 41.5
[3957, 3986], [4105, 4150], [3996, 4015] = -0.19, 33.8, 42.3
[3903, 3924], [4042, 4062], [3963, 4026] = 0.08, 40.6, 43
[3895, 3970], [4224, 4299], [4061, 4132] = -0.07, 35.2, 41.1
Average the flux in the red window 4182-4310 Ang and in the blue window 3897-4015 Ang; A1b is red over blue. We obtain 1.10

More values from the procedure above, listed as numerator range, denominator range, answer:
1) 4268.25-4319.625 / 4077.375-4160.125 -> 0.96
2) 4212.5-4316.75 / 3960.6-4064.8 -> 1.01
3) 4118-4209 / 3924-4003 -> 1.20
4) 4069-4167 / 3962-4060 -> 1.03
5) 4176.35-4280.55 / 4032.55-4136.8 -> 1.00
